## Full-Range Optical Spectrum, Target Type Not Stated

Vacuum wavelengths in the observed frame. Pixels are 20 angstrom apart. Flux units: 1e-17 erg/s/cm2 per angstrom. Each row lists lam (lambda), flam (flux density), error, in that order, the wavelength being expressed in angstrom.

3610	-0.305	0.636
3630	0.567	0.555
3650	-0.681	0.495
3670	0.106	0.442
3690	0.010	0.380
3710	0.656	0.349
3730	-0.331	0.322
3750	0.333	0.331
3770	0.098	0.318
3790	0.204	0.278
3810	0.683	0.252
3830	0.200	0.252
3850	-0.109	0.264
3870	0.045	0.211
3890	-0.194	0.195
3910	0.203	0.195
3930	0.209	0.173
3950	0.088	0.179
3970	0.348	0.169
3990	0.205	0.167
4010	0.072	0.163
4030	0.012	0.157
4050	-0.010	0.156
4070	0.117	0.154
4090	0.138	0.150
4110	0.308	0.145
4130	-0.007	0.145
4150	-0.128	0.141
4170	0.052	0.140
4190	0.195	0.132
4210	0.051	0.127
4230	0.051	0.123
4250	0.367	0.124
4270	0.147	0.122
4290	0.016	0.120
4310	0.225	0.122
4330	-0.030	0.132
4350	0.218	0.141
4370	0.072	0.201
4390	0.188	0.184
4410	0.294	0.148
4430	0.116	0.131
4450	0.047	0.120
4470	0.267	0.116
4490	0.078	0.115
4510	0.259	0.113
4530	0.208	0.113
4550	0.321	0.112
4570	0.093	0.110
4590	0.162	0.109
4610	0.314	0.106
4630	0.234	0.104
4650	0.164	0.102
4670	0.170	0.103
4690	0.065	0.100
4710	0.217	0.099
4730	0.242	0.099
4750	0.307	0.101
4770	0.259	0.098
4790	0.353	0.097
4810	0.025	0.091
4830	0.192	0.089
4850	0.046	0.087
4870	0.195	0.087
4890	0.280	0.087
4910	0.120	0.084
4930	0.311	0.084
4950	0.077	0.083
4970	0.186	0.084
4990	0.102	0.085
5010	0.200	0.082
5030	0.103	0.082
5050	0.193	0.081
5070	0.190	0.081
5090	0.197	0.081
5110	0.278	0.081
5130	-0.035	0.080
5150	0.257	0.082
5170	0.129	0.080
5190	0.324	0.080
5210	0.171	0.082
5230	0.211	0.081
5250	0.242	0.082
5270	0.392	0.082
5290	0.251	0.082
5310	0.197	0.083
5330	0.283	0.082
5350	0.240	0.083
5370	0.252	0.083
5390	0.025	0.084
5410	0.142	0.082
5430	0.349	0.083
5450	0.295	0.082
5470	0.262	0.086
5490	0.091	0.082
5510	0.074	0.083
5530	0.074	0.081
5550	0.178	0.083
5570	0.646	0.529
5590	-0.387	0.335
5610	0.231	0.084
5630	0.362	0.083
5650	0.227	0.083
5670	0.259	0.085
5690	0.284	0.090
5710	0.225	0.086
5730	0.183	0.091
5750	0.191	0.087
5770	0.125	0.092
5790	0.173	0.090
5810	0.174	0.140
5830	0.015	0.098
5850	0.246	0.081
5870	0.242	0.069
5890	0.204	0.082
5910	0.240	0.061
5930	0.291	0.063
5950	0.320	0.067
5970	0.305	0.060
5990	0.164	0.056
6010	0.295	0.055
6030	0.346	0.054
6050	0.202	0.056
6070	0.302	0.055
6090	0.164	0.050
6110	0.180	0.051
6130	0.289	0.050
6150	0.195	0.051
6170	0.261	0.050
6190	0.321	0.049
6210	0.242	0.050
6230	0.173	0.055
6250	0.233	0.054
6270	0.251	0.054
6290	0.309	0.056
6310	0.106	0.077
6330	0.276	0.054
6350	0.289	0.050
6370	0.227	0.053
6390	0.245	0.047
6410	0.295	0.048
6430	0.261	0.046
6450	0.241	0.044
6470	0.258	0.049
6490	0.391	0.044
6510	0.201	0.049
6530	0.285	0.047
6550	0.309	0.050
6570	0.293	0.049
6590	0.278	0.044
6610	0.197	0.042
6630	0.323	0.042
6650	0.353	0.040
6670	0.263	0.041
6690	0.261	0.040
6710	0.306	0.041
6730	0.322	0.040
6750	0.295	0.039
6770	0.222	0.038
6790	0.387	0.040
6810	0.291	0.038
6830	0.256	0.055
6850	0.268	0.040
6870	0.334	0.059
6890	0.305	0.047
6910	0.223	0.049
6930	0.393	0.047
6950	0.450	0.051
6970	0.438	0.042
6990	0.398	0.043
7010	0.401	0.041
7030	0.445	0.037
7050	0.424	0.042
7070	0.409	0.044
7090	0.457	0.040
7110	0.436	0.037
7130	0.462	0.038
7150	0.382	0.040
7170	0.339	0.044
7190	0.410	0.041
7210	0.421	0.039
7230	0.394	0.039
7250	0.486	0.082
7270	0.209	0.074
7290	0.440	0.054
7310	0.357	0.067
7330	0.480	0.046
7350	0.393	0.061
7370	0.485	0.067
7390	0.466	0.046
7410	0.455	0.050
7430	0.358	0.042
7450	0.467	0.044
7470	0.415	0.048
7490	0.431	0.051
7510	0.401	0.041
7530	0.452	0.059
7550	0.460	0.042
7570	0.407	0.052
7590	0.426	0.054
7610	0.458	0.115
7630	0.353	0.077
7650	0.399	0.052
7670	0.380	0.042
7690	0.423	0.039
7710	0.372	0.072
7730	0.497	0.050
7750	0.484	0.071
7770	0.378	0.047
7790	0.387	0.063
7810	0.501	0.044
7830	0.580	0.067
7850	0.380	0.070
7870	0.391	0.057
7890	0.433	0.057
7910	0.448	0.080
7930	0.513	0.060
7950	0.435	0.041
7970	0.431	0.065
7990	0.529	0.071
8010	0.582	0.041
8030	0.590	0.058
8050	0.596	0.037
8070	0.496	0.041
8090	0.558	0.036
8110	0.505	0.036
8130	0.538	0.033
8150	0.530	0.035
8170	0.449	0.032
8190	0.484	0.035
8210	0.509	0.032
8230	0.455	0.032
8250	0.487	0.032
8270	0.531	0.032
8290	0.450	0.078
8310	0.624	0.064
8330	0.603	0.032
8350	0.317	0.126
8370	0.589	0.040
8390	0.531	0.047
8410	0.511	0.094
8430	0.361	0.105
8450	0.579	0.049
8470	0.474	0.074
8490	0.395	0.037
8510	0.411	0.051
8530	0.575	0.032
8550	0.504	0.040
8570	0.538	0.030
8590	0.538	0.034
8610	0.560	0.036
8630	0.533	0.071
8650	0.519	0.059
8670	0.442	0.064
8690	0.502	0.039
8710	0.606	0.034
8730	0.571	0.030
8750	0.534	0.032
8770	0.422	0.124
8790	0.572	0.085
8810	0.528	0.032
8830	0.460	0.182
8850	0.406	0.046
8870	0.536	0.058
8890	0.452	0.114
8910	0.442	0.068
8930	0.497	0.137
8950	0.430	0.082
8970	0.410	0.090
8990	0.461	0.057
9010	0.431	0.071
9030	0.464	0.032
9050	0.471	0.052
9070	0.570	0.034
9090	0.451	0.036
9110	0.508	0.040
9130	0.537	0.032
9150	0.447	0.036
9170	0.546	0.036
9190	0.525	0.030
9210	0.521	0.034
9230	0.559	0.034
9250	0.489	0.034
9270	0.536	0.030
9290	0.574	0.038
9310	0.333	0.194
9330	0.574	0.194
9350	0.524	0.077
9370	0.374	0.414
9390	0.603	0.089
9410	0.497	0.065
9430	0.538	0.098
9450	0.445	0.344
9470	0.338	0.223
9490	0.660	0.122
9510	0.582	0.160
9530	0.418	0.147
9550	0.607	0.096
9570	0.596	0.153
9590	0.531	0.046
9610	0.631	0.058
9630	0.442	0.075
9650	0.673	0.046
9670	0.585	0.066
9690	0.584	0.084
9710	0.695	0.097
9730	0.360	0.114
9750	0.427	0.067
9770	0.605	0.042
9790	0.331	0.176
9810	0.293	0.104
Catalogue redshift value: 0.741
